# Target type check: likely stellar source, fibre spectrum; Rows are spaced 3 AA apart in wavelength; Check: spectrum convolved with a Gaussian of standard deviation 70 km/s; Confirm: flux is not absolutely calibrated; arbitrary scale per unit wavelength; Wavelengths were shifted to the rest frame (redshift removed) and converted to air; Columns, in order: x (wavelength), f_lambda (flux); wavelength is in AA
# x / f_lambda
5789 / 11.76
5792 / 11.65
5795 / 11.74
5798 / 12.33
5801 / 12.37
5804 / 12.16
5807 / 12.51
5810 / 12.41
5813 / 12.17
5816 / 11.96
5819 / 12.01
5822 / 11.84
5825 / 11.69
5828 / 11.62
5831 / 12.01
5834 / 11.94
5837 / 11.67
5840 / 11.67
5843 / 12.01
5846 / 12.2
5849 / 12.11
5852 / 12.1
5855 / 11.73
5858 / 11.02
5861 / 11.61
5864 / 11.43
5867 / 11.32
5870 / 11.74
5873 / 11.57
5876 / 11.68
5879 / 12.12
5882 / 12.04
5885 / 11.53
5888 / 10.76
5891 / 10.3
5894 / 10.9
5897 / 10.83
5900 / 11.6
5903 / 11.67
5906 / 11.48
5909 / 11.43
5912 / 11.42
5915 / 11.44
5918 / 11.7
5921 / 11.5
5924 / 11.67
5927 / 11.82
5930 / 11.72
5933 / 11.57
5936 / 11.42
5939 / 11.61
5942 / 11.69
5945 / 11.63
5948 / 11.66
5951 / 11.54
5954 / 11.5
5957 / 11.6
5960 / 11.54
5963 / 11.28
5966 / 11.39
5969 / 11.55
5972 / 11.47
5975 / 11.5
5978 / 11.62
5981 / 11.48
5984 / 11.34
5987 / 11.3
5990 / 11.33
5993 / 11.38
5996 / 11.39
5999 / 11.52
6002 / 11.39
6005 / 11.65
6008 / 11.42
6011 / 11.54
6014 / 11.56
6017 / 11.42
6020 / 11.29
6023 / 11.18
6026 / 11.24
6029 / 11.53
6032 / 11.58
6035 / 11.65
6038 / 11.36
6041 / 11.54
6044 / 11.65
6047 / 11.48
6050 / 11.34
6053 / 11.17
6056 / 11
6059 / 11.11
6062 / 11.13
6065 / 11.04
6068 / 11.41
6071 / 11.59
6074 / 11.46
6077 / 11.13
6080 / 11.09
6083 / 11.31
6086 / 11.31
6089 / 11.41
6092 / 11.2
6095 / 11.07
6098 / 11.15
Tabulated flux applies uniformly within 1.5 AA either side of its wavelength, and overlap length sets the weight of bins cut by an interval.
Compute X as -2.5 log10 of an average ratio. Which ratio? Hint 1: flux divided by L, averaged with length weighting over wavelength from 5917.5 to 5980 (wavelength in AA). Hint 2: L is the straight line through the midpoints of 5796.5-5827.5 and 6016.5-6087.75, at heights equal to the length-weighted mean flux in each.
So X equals 0.010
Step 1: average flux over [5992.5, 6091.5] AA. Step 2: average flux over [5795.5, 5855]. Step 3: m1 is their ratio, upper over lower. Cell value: 0.9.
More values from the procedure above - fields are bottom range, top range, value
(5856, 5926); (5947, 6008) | 1.00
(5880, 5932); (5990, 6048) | 1.00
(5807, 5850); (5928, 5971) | 0.97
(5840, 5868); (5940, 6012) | 0.98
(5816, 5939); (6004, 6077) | 0.98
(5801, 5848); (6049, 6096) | 0.94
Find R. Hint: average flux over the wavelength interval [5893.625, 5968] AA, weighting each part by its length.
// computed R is 11.5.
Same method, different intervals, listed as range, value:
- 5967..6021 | 11.5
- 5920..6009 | 11.5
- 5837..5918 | 11.5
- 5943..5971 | 11.5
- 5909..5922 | 11.5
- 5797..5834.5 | 12.1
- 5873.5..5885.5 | 11.8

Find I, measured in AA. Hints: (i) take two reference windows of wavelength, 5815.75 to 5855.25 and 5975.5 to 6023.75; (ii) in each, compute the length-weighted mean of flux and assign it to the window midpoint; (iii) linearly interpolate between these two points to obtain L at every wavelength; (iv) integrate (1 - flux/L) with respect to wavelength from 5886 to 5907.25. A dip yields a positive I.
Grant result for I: 1.2 AA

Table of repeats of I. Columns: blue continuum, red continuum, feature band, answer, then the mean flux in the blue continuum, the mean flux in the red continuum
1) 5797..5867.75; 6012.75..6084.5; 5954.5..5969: 0.13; 11.9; 11.3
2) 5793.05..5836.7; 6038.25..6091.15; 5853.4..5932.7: 2.31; 12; 11.3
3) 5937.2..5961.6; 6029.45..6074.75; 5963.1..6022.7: 0.30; 11.6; 11.4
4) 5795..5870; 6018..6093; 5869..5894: 0.75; 11.9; 11.3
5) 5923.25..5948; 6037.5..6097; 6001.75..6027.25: 0.04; 11.6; 11.3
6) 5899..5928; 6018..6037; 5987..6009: 0.04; 11.6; 11.4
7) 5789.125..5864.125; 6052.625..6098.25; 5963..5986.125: 0.10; 11.9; 11.2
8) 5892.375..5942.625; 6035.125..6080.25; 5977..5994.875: 0.01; 11.5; 11.3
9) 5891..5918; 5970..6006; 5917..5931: -0.42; 11.3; 11.4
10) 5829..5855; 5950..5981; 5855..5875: 0.65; 11.9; 11.5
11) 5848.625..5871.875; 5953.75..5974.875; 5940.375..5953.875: -0.14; 11.6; 11.5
